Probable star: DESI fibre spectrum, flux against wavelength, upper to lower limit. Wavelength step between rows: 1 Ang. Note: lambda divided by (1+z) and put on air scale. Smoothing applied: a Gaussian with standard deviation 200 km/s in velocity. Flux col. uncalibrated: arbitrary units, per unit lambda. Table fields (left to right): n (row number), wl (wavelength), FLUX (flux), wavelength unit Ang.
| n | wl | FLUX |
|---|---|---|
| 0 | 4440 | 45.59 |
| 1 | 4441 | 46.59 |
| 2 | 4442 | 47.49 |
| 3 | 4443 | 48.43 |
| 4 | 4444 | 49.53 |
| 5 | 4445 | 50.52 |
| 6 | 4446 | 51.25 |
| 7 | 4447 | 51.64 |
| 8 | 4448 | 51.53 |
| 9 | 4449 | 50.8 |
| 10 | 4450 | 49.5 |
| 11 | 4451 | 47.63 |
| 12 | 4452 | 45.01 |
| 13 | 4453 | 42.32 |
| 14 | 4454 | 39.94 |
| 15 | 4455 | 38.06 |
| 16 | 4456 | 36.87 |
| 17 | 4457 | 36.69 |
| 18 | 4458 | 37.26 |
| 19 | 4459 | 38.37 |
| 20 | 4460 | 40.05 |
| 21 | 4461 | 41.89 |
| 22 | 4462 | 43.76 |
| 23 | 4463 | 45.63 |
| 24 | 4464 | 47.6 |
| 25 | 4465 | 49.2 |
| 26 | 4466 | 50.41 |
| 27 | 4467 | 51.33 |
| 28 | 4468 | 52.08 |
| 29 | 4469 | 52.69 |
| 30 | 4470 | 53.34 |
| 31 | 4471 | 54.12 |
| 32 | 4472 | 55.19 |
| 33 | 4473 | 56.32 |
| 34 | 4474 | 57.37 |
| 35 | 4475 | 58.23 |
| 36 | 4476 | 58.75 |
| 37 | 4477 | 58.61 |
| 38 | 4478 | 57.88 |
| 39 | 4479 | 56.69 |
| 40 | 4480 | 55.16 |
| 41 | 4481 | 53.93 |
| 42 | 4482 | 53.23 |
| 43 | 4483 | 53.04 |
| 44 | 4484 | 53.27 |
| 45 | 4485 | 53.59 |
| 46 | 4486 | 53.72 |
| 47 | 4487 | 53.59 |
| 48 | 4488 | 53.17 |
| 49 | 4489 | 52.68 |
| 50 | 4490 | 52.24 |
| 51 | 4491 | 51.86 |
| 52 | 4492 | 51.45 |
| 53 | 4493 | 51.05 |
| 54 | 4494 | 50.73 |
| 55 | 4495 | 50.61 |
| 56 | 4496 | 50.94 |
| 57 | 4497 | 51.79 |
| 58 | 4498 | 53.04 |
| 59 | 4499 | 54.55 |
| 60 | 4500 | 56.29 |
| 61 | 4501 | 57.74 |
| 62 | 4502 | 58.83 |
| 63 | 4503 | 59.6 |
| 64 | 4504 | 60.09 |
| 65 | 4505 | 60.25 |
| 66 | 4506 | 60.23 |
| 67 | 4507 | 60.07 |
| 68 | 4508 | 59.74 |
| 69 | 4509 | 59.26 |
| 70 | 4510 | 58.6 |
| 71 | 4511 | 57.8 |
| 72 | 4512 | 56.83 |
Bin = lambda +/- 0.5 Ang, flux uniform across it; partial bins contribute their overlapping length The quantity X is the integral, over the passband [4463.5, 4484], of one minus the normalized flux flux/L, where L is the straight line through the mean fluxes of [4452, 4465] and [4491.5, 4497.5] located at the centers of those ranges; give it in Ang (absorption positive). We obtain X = -4.0 Ang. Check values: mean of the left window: 41.2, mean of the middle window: 54.2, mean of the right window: 51.1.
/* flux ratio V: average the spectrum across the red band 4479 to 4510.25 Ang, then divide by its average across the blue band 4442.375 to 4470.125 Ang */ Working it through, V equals 1.2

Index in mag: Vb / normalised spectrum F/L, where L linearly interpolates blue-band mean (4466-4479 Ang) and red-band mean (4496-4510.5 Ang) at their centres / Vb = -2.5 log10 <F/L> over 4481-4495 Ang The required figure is 0.08 mag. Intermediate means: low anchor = 55.3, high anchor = 57.6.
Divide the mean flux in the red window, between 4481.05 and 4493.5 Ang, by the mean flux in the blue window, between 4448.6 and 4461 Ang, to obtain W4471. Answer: 1.3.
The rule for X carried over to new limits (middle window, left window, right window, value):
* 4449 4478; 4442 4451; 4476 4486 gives 2.6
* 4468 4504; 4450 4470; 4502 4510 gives -1.1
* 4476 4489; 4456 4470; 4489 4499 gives -1.4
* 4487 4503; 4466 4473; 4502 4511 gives 1.2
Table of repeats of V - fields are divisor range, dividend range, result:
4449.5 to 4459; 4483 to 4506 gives 1.31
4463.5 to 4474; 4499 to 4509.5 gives 1.12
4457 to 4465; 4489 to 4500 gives 1.23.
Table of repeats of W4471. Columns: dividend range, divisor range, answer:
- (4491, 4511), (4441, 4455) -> 1.17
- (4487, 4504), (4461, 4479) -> 1.02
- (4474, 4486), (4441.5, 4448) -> 1.11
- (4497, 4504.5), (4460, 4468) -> 1.21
